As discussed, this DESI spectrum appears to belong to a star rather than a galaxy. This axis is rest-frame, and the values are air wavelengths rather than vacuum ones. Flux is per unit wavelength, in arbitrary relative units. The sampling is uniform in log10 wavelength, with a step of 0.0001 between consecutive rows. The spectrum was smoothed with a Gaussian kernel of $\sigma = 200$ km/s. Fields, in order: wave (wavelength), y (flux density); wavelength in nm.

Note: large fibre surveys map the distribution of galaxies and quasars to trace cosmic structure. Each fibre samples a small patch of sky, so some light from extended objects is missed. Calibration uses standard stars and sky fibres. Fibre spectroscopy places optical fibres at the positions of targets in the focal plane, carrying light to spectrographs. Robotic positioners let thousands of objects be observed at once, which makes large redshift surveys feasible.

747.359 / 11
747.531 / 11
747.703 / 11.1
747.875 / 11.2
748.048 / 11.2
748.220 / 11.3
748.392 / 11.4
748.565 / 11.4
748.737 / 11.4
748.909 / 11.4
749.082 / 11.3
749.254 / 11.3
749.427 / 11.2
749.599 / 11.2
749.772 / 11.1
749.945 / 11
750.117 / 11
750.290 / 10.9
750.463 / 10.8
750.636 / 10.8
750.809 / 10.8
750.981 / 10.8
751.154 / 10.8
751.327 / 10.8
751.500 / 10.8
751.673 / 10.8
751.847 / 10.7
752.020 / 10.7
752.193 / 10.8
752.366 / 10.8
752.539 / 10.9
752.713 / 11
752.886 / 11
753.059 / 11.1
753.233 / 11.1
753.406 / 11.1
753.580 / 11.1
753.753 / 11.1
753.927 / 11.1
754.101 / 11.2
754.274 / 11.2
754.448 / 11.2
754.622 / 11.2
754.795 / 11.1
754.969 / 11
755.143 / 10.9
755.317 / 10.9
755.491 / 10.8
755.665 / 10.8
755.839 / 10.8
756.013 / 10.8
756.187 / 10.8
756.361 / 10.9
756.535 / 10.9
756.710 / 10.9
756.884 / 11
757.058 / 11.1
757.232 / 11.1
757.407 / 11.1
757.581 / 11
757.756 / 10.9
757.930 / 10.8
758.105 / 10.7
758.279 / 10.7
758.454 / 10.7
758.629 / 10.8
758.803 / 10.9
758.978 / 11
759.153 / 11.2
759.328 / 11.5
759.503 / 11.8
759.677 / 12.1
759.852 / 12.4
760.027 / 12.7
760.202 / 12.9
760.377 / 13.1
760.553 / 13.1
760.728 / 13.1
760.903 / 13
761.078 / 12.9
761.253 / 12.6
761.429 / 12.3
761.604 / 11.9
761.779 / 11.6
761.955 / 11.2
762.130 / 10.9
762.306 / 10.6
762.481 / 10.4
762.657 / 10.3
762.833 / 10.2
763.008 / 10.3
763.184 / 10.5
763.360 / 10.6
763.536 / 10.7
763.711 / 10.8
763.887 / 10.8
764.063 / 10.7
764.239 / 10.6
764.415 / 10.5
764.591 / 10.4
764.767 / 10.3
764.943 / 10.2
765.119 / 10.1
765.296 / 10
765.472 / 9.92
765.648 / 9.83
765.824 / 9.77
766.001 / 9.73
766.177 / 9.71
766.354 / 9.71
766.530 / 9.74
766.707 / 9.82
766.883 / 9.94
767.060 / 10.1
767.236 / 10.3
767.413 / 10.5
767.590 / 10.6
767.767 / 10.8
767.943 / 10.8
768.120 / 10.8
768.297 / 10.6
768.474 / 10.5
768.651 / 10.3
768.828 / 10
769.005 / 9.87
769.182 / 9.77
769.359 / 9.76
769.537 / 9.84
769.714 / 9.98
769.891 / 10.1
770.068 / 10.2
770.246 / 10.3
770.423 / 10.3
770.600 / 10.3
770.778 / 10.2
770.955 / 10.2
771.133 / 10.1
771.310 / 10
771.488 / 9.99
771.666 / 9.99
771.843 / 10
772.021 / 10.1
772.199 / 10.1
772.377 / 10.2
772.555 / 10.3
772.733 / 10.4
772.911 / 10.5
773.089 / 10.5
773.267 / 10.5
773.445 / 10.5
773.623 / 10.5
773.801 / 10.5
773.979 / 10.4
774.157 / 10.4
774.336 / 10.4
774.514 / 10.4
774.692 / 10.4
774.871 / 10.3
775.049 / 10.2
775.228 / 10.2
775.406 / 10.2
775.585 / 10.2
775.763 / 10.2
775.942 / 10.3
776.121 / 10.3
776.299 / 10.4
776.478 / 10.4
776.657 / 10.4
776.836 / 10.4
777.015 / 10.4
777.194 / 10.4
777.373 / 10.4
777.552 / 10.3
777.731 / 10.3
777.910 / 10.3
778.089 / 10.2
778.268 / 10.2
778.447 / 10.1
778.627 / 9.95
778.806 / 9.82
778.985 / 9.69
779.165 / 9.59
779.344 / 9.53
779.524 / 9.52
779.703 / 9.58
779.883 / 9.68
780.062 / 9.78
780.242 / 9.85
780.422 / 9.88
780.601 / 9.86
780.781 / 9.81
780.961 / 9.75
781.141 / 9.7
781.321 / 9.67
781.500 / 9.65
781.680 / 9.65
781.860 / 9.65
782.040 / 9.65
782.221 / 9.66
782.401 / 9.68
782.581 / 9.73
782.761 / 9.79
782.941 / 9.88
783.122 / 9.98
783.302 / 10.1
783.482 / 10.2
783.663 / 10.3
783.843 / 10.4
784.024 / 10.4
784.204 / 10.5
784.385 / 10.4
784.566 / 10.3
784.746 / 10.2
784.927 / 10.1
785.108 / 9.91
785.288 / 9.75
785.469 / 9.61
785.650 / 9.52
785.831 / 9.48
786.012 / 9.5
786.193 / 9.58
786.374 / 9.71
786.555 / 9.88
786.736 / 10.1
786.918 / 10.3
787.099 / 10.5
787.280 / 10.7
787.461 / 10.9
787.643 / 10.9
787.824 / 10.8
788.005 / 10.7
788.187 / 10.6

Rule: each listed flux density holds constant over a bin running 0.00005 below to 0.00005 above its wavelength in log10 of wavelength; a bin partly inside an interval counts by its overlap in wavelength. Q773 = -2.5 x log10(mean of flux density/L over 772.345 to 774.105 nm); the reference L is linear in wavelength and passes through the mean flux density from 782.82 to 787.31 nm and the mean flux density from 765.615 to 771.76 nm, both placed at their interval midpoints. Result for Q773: -0.04 mag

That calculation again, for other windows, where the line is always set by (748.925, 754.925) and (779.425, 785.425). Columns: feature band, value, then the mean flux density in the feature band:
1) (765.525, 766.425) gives 0.08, 9.76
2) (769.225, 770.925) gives 0.03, 10.1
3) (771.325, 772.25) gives 0.03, 10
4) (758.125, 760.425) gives -0.09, 11.6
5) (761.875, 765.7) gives 0.01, 10.5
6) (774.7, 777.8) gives -0.02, 10.3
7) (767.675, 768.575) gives -0.03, 10.7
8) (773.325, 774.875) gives -0.02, 10.4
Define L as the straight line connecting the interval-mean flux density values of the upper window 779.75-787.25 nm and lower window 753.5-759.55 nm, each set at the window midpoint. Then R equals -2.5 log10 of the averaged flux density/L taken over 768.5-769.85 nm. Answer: 0.055 mag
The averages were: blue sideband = 11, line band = 9.96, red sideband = 9.91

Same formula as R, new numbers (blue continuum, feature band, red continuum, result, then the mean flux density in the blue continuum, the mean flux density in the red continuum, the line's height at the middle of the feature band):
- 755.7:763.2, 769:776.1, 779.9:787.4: 0.04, 11.4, 9.93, 10.6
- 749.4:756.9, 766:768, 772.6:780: 0.04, 10.9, 10.2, 10.5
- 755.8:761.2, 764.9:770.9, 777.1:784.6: 0.08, 11.5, 9.94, 10.9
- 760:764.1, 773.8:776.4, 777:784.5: 0.01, 11.5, 9.95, 10.4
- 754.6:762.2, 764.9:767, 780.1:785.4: 0.12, 11.5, 9.94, 11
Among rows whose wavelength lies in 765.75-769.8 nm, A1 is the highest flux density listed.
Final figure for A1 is 10.8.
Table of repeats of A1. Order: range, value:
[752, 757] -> 11.2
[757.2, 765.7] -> 13.1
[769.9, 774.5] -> 10.5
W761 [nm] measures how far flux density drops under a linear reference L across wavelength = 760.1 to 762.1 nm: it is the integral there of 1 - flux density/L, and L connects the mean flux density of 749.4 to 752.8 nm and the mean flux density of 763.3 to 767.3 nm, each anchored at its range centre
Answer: -0.40 nm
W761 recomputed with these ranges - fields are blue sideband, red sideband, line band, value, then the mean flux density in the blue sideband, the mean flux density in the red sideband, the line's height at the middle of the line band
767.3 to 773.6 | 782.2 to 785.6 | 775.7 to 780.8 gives 0.04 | 10.3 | 10.1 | 10.1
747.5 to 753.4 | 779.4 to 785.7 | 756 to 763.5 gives -0.48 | 11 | 9.89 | 10.7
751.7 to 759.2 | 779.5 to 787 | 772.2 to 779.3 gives -0.08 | 10.9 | 9.88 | 10.2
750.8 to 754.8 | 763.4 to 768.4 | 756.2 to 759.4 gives -0.07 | 11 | 10.3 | 10.7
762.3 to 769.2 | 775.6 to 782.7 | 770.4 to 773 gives -0.01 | 10.3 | 9.96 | 10.1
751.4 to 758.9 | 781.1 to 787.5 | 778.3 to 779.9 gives 0.06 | 10.9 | 9.97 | 10.1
